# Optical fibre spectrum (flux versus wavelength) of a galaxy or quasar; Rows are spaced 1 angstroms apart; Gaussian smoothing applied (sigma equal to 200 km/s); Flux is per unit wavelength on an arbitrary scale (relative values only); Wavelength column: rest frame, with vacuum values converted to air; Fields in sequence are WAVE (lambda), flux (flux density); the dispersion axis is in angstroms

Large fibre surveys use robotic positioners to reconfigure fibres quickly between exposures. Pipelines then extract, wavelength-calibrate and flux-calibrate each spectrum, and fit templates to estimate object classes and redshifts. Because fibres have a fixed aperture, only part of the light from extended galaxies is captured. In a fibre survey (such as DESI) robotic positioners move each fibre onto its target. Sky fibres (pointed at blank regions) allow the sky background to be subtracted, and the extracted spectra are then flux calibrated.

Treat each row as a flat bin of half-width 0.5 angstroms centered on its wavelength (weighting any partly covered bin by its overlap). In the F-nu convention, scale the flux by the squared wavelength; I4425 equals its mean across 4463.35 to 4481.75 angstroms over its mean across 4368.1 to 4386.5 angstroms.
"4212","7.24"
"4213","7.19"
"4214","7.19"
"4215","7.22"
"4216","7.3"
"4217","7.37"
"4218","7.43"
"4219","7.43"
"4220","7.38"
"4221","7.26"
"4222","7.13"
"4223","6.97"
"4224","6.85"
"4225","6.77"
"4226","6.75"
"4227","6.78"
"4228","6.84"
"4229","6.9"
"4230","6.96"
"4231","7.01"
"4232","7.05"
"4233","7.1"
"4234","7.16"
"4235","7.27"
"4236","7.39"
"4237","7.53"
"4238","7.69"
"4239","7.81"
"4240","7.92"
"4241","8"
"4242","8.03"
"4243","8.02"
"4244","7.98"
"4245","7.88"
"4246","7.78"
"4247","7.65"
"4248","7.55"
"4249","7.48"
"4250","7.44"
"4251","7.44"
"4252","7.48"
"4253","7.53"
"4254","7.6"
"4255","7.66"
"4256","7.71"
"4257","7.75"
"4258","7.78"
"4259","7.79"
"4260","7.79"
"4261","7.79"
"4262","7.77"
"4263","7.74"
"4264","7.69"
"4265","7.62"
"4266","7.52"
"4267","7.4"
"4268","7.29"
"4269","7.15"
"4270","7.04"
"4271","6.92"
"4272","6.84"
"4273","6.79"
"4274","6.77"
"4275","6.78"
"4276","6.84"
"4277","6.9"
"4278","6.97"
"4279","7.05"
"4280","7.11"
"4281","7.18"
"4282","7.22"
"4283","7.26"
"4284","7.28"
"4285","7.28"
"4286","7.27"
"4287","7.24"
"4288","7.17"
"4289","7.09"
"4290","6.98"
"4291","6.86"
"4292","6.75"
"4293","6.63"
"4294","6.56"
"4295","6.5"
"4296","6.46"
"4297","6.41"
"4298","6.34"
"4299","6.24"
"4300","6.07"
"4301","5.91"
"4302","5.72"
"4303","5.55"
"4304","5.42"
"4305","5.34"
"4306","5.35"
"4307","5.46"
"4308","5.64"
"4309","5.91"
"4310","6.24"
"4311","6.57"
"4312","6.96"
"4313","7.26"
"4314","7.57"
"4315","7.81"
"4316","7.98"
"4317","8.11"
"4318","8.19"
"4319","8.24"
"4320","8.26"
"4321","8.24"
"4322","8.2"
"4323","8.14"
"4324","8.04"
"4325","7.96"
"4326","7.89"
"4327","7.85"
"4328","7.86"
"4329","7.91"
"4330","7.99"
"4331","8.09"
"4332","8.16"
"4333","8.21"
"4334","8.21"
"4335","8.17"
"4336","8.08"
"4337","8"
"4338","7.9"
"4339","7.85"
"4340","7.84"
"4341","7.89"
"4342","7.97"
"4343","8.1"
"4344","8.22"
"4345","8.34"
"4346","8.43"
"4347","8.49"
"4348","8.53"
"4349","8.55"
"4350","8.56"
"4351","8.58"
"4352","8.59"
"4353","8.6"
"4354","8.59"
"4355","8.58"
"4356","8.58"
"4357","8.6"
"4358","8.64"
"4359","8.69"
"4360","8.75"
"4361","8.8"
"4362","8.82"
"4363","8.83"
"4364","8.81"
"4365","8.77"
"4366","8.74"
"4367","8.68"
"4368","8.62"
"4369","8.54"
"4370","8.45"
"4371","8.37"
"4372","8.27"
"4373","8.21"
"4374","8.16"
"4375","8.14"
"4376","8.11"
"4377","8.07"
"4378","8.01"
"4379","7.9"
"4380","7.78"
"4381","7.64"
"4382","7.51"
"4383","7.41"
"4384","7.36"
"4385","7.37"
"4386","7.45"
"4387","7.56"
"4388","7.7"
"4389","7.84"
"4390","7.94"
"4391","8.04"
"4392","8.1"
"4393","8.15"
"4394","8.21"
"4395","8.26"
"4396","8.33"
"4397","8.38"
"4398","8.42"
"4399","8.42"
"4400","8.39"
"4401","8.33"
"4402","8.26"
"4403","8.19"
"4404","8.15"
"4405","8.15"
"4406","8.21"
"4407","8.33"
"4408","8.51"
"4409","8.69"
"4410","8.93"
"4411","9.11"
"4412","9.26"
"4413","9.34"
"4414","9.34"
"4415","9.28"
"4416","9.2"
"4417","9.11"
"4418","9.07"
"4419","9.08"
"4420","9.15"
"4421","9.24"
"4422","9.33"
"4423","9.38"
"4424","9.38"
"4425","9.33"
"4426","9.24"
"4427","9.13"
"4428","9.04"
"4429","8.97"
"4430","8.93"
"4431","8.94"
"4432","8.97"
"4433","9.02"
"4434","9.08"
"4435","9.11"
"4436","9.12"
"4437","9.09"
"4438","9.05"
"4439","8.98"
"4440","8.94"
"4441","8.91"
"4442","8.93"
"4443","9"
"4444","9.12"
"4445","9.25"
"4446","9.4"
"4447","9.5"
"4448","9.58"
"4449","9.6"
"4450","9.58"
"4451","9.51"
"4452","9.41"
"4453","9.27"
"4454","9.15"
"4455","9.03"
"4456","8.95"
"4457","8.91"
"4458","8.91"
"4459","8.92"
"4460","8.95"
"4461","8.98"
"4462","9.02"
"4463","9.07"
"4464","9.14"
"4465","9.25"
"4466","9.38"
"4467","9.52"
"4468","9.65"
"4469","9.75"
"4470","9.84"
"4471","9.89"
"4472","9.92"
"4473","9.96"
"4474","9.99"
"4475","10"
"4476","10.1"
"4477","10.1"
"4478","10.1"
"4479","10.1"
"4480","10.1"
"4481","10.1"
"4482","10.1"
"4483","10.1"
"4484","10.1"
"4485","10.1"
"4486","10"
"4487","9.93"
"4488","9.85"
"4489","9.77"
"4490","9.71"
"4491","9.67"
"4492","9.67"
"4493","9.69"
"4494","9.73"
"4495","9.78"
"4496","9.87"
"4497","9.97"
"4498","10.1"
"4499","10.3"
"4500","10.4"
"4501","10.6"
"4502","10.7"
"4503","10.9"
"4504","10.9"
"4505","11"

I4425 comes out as 1.3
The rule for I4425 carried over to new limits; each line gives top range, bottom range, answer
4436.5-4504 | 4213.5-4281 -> 1.45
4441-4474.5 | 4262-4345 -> 1.39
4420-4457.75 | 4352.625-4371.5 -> 1.10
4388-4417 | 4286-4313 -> 1.41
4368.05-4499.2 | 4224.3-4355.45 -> 1.30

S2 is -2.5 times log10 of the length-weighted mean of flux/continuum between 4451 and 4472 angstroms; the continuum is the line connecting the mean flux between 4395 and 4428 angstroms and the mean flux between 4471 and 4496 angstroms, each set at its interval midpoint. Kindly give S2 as 0.04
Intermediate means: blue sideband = 8.83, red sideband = 9.94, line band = 9.27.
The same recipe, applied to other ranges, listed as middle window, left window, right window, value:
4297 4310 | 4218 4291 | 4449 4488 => 0.33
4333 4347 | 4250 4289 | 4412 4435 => 0.01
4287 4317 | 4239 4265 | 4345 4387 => 0.23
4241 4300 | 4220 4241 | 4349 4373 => 0.05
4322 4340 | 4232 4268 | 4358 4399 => 0.00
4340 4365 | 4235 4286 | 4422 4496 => -0.02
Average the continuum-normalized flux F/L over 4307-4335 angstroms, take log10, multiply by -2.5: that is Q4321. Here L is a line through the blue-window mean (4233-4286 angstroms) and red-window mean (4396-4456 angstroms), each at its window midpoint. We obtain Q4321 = 0.05 mag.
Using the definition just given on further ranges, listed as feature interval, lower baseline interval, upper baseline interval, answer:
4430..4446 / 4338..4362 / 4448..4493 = 0.03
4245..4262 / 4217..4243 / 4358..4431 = -0.03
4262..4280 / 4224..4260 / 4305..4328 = 0.04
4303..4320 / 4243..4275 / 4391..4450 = 0.18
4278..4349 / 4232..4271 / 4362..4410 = 0.08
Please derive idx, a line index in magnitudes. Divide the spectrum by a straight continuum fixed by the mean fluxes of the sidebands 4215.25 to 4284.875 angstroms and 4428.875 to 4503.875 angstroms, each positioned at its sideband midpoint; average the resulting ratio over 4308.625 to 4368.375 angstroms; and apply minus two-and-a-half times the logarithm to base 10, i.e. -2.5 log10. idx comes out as 0.015 mag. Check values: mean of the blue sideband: 7.35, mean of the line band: 8.15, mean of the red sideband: 9.57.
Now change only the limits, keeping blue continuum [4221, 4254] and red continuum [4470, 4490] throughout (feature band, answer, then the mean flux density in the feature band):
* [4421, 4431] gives 0.03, 9.18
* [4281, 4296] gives 0.14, 6.99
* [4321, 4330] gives 0.04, 8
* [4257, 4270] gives 0.01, 7.59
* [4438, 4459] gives 0.05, 9.19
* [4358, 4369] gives 0.00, 8.74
